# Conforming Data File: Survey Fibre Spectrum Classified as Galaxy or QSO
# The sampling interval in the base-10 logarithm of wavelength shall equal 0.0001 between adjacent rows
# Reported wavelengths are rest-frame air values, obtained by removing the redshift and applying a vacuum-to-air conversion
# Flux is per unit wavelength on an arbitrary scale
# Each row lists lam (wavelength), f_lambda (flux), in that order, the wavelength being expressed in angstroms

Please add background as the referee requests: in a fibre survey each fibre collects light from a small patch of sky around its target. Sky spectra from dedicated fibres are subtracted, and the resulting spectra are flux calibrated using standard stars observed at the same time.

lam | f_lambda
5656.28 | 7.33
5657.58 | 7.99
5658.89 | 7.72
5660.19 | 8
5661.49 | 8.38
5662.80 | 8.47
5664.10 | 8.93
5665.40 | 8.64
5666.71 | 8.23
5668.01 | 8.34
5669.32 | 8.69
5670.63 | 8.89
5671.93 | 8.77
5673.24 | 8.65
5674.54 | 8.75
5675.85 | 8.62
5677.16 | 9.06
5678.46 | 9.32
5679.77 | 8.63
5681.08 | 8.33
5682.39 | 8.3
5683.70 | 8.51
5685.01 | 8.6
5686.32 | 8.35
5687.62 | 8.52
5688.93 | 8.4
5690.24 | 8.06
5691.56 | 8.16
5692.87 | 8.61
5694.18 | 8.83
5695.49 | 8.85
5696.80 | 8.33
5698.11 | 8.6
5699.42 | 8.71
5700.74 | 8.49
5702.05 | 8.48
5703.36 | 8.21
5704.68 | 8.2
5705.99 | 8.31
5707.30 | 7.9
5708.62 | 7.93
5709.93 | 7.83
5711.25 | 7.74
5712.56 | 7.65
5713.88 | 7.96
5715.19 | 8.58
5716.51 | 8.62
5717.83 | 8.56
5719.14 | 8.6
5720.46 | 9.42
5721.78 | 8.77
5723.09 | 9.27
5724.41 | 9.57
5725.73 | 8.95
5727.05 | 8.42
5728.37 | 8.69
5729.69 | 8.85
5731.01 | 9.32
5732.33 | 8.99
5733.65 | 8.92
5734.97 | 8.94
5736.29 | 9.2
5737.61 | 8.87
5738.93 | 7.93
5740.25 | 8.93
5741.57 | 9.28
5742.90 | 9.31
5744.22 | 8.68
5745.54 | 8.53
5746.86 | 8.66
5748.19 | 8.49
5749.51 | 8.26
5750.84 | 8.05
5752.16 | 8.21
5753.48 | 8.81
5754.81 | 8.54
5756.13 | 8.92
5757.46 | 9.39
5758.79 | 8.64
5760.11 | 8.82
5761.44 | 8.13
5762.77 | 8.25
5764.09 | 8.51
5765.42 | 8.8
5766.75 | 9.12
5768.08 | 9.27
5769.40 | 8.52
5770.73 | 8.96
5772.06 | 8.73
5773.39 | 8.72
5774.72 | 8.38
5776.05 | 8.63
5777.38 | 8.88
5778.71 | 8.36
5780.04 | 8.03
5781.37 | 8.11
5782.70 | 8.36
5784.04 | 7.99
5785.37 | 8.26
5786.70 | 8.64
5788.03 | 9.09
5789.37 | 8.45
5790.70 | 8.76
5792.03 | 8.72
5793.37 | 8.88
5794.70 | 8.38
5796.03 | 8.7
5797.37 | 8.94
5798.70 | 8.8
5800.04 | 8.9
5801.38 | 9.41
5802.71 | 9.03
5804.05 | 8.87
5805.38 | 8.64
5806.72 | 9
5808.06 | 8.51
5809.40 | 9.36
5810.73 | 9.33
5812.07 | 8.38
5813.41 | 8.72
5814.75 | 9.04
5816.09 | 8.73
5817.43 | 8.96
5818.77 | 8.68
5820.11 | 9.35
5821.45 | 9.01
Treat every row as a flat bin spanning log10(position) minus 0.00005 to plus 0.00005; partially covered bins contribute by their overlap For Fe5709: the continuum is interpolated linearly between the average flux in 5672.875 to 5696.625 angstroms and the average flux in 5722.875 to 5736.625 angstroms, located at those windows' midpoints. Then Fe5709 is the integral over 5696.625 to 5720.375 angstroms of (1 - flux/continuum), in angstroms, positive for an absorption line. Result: 1.4 angstroms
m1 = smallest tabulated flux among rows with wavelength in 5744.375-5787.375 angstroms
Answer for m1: 7.99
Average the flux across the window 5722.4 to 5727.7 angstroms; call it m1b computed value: 9.06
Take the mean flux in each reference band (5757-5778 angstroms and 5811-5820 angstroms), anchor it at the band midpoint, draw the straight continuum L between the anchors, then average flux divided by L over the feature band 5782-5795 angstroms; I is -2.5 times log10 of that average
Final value 0.03 mag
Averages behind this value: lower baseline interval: 8.73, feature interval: 8.56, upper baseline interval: 8.81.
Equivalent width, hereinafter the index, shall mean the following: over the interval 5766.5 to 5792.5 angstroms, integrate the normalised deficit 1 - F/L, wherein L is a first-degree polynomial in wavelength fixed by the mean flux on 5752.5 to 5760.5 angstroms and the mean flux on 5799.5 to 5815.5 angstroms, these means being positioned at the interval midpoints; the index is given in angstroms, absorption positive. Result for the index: 0.84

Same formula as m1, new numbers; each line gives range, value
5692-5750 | 7.65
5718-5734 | 8.42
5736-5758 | 7.93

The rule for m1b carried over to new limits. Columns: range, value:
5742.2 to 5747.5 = 8.8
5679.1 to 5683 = 8.41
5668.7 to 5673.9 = 8.76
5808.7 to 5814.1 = 8.95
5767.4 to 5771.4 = 8.93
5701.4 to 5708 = 8.22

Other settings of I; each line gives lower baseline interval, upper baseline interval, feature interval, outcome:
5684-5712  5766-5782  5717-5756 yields -0.04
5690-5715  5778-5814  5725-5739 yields -0.06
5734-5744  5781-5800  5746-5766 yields 0.03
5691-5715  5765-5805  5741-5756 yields -0.02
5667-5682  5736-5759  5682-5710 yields 0.04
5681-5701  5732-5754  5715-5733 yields -0.03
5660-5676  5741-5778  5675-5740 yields 0.01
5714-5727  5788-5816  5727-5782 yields 0.02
